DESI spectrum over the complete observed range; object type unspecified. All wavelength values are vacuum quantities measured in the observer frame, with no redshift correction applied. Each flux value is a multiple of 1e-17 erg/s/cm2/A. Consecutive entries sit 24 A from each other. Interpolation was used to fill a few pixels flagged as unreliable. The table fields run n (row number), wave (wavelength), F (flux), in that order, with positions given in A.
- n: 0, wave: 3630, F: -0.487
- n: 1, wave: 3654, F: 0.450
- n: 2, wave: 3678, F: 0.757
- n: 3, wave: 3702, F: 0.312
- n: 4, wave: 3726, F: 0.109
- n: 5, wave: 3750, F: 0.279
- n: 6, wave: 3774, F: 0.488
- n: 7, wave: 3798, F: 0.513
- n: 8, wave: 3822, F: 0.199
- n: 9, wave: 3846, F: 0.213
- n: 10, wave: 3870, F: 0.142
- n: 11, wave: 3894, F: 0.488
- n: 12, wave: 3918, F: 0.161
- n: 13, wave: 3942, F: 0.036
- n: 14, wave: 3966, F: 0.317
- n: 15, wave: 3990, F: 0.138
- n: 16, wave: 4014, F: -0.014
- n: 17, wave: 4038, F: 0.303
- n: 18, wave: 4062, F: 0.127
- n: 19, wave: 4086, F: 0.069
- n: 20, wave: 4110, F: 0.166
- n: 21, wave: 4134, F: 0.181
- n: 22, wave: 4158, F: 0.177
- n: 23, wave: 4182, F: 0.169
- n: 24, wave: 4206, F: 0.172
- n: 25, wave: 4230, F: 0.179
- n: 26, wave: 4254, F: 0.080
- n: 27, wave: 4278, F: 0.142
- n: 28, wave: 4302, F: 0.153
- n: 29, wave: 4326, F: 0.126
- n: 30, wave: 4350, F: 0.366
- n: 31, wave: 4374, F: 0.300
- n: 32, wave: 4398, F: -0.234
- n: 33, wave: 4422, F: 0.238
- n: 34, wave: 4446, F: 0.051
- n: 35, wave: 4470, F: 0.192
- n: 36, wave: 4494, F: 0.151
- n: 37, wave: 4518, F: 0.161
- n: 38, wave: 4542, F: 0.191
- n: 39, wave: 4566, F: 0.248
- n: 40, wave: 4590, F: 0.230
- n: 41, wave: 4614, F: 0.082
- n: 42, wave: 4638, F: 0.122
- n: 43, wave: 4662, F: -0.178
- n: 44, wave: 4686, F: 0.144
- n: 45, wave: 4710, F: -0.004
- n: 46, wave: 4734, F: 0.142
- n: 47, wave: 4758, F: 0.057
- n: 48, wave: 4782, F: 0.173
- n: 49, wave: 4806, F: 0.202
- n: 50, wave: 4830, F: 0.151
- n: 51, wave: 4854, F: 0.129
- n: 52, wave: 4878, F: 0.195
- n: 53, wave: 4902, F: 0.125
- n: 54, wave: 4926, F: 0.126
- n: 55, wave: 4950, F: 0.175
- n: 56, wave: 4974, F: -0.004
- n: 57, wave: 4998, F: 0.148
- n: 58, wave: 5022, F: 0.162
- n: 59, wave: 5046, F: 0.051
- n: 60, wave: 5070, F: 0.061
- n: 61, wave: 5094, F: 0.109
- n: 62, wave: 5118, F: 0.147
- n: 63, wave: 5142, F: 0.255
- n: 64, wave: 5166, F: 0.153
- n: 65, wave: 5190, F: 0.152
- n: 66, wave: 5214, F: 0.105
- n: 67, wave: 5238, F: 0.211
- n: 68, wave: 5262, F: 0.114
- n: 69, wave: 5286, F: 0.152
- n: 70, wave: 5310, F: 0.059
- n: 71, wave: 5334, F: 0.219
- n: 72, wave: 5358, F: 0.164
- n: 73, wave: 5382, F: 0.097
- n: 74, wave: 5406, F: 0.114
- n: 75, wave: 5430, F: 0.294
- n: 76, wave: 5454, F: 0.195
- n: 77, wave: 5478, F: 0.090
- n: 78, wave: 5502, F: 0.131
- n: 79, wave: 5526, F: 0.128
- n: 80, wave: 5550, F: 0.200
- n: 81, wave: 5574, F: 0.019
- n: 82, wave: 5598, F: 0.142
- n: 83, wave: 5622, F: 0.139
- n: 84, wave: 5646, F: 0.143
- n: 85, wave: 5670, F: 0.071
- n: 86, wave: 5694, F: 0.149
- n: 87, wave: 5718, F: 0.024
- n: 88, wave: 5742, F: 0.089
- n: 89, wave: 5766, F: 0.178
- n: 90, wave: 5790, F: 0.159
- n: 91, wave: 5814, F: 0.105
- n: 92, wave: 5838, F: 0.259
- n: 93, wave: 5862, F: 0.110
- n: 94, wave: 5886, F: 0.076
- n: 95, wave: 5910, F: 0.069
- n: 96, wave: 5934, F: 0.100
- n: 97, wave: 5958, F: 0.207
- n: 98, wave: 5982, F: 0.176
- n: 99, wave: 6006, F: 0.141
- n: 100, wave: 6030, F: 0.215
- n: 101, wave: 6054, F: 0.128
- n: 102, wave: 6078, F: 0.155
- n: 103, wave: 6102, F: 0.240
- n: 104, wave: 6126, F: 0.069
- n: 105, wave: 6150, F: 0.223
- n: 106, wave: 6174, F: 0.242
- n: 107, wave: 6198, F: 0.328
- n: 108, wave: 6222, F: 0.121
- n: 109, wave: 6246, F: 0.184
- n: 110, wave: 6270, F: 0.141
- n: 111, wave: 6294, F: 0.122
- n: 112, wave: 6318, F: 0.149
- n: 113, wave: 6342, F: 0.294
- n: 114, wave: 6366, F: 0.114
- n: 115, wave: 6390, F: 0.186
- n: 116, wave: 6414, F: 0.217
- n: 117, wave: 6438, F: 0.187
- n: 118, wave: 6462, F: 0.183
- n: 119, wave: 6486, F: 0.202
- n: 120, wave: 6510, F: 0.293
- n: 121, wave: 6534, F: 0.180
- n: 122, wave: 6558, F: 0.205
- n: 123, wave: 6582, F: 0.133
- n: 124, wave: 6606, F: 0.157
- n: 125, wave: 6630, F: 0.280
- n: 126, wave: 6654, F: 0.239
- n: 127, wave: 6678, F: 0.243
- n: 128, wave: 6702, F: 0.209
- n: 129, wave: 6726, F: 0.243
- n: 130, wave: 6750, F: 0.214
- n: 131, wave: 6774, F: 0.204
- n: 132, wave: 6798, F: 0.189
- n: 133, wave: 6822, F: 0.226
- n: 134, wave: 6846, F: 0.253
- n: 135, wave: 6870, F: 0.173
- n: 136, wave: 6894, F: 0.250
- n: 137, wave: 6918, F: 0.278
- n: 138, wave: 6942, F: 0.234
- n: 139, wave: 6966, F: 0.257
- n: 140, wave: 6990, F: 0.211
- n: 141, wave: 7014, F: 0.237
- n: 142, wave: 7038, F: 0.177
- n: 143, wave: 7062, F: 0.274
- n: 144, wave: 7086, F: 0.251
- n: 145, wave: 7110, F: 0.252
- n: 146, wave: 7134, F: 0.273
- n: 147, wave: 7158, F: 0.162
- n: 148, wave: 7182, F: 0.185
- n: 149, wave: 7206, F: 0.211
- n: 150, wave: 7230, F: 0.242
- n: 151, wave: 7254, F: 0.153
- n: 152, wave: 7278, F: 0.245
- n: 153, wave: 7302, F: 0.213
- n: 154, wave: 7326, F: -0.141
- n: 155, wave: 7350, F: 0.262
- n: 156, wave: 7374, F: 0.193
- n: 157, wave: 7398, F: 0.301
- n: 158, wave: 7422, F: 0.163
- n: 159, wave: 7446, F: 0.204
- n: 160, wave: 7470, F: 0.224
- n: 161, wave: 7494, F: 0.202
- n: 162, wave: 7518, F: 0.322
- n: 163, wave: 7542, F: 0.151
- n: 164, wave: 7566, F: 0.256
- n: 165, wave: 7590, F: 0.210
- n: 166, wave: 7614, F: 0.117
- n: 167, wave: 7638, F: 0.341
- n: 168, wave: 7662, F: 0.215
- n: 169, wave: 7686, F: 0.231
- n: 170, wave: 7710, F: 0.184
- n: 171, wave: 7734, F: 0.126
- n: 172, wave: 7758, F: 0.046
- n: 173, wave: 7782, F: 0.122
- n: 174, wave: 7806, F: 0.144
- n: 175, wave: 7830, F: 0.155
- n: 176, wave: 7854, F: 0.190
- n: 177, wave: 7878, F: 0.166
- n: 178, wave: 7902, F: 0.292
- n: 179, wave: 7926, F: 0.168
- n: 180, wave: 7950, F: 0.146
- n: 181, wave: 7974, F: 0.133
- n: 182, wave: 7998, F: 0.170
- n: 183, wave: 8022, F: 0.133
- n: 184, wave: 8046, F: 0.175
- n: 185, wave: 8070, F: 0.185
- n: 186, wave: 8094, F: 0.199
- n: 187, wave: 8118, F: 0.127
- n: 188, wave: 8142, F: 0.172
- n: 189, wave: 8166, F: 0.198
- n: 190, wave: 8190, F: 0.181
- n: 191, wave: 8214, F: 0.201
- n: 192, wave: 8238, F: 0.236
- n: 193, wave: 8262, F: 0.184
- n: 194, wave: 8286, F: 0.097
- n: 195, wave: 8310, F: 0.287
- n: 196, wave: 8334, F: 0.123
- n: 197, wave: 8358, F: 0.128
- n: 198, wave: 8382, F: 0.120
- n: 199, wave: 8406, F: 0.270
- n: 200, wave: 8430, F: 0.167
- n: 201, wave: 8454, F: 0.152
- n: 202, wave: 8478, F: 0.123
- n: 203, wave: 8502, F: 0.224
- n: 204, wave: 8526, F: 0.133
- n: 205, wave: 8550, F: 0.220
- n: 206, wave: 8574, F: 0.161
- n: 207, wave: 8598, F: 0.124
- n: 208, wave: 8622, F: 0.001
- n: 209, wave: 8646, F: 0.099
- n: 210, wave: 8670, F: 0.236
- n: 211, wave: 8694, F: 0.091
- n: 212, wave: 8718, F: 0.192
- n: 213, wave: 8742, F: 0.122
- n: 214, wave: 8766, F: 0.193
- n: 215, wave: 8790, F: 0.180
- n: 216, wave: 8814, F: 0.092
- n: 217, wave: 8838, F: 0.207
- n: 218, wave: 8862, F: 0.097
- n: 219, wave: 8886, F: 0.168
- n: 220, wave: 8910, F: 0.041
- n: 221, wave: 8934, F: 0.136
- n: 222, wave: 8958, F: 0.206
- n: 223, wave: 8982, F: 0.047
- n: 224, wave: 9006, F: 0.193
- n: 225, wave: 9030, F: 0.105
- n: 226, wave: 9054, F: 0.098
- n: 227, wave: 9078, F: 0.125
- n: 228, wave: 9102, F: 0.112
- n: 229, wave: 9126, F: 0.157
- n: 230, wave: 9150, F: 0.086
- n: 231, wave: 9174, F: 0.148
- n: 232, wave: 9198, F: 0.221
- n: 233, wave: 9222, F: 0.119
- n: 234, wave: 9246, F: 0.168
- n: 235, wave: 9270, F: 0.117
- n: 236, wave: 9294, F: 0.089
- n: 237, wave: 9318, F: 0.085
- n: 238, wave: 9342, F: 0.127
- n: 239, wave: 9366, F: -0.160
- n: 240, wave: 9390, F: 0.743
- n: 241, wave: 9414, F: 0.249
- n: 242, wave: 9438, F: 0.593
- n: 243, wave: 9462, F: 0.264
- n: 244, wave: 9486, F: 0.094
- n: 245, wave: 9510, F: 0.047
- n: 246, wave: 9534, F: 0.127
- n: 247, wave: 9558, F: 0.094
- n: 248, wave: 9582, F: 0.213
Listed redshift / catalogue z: 0.660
